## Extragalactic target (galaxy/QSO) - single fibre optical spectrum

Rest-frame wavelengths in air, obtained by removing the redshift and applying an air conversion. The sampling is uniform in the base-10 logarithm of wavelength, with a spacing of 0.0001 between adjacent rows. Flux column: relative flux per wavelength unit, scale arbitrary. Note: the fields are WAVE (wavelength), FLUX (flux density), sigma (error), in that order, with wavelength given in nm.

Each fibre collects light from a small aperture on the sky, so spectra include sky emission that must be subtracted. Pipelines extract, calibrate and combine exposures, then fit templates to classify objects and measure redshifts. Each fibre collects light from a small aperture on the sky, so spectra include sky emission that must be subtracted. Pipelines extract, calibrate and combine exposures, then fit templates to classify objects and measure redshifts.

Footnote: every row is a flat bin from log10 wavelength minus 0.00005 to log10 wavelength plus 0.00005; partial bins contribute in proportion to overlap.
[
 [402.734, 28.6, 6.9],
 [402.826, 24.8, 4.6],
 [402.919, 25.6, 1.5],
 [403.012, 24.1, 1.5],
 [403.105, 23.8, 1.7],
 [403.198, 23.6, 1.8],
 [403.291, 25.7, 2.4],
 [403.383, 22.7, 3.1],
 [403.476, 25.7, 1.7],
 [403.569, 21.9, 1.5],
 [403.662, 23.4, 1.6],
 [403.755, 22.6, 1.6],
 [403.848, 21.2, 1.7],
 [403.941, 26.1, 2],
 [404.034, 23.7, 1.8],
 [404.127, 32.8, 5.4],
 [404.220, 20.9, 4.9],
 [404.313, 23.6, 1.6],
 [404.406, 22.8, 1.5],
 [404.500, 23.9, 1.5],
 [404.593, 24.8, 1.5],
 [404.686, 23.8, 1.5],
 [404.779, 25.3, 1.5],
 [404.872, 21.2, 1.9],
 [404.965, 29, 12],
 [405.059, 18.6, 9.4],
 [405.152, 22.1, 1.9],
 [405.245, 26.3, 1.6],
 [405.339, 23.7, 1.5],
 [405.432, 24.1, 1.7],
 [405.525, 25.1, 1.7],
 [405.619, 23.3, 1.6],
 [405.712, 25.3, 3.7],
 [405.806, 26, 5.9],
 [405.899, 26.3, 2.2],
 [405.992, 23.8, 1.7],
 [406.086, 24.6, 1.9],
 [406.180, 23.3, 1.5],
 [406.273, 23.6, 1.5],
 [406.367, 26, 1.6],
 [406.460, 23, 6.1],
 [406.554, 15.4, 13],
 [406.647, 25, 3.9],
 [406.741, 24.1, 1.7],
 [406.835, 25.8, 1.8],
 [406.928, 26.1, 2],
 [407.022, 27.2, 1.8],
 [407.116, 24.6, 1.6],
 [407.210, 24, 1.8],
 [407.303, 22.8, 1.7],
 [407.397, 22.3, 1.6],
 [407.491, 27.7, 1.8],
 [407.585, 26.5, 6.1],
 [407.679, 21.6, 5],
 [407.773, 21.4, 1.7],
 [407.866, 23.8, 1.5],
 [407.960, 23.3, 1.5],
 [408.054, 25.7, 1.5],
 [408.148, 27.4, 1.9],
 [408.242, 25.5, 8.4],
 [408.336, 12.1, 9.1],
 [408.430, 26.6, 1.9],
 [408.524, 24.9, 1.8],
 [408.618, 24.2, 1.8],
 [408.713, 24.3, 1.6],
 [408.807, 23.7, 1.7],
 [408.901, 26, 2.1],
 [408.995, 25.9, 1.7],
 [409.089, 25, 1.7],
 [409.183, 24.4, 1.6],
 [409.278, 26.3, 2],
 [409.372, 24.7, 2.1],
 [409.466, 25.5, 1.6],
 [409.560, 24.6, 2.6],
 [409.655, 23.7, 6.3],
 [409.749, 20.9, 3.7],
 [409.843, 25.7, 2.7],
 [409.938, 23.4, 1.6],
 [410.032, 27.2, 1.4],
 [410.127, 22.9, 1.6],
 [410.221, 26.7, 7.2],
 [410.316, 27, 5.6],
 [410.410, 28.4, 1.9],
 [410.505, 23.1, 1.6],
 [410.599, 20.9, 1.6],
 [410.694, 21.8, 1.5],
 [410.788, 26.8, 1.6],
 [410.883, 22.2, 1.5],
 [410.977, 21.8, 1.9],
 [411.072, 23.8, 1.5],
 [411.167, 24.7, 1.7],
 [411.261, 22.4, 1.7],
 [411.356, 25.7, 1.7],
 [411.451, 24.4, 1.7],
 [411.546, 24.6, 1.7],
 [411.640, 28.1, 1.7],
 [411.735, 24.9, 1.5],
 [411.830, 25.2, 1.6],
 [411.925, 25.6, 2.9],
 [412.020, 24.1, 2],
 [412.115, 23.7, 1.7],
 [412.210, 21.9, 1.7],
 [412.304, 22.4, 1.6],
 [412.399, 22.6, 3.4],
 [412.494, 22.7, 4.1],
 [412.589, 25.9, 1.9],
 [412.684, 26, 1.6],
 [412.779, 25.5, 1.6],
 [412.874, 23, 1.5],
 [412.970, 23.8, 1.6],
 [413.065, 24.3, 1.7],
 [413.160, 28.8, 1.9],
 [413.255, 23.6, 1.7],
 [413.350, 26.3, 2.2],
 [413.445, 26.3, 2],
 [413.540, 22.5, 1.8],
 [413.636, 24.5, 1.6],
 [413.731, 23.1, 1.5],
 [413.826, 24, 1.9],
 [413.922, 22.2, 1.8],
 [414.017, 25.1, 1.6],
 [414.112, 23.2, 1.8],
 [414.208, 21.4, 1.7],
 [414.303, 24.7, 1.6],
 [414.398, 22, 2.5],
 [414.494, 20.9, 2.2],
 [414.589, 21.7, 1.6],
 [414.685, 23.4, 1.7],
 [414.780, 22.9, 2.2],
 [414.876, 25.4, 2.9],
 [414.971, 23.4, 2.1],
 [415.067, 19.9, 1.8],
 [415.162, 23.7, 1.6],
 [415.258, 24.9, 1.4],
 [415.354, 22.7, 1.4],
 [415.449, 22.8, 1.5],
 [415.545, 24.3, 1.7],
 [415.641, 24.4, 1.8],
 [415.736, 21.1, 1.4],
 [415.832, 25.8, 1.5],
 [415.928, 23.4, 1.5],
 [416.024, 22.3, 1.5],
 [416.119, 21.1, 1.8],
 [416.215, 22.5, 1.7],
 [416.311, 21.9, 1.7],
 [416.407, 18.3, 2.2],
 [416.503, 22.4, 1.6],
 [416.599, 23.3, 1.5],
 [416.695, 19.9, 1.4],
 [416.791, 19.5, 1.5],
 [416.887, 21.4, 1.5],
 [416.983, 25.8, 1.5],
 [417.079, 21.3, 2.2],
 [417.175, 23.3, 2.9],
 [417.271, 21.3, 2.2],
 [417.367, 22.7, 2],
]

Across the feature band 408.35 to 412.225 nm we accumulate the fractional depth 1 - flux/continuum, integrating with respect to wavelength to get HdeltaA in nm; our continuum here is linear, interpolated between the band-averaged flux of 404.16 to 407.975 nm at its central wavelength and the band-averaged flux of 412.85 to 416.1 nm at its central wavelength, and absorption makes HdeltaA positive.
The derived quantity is -0.12 nm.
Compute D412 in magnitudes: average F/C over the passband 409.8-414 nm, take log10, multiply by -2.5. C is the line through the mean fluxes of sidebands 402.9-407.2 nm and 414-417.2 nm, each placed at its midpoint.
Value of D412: -0.06 mag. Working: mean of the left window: 24.1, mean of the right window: 22.6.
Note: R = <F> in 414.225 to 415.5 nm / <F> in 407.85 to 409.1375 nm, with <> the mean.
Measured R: 0.95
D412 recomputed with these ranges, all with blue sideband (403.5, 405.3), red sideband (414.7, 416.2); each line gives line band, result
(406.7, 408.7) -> -0.021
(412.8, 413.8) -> -0.058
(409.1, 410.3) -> -0.052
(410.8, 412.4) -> -0.030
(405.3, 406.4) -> -0.034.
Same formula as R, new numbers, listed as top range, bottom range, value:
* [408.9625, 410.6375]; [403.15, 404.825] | 1.03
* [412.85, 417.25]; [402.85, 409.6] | 0.95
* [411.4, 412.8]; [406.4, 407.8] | 1.03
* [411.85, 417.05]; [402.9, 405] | 0.96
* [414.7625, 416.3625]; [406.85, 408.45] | 0.96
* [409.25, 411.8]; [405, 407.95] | 1.02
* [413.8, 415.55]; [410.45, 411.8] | 0.96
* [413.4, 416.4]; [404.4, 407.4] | 0.96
